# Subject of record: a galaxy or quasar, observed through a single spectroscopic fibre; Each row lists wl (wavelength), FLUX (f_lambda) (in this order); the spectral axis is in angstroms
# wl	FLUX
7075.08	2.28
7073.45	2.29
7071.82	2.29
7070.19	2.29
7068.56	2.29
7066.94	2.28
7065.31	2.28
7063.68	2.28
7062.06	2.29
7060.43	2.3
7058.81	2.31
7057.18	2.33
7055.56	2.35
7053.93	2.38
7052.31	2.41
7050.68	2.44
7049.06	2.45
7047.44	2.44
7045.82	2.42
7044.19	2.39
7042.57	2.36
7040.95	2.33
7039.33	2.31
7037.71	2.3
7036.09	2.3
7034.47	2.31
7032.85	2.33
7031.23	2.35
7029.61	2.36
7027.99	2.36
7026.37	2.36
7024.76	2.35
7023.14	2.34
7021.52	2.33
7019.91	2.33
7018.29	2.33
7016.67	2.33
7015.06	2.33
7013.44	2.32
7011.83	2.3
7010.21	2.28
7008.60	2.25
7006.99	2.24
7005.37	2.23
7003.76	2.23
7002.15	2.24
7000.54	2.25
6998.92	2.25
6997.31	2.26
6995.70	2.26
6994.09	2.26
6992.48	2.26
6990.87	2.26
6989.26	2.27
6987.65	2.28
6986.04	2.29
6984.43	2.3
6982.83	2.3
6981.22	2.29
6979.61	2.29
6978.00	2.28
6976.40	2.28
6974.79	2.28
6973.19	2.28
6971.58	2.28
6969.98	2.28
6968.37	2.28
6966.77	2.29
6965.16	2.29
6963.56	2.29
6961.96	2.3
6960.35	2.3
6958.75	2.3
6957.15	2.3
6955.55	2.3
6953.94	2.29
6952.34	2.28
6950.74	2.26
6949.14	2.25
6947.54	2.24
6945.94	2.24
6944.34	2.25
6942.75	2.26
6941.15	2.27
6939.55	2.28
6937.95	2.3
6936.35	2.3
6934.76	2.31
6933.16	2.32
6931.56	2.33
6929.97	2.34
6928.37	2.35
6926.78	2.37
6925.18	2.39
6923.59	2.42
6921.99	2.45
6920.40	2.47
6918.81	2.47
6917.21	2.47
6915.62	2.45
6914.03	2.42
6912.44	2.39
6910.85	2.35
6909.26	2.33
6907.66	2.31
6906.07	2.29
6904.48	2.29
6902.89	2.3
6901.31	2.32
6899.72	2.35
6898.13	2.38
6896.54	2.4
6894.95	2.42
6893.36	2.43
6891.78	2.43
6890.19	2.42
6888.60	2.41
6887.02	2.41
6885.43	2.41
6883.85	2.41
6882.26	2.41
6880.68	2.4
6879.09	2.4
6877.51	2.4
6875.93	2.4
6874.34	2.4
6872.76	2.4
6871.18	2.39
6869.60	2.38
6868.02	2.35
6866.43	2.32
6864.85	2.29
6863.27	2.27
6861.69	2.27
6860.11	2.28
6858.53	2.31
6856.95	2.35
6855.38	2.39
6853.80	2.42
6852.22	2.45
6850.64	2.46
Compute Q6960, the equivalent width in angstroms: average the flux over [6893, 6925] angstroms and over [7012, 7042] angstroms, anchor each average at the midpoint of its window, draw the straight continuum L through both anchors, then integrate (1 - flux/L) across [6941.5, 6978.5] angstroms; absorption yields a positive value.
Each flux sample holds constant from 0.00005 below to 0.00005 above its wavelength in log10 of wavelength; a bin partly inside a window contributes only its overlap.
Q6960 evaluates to 1.3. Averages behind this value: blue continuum 2.38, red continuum 2.33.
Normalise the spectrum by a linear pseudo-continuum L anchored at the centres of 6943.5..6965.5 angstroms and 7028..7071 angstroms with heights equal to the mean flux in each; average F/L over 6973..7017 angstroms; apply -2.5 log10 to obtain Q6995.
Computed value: 0.01 mag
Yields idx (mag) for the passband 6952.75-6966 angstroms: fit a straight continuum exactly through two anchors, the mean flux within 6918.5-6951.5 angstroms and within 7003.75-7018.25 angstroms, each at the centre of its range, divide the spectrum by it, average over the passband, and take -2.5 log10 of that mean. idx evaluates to 0.008 mag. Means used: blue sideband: 2.33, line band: 2.29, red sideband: 2.28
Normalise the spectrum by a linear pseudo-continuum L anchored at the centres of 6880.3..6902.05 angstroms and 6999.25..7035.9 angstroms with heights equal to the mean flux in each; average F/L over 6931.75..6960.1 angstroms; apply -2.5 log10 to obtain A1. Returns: 0.04 mag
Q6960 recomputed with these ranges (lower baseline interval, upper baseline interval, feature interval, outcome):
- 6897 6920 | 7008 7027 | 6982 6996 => 0.3 angstroms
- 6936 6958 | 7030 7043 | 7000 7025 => 0.2 angstroms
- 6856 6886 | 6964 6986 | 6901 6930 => -0.6 angstroms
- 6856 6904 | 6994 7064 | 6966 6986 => 0.5 angstroms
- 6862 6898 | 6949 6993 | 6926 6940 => 0.0 angstroms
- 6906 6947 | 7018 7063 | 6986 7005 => 0.8 angstroms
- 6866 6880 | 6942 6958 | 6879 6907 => -0.3 angstroms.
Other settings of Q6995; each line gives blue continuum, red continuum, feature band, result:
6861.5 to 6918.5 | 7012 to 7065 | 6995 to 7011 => 0.05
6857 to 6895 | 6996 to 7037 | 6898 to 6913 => 0.01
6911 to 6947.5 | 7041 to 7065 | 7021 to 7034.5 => 0.01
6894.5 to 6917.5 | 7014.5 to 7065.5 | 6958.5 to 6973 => 0.03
